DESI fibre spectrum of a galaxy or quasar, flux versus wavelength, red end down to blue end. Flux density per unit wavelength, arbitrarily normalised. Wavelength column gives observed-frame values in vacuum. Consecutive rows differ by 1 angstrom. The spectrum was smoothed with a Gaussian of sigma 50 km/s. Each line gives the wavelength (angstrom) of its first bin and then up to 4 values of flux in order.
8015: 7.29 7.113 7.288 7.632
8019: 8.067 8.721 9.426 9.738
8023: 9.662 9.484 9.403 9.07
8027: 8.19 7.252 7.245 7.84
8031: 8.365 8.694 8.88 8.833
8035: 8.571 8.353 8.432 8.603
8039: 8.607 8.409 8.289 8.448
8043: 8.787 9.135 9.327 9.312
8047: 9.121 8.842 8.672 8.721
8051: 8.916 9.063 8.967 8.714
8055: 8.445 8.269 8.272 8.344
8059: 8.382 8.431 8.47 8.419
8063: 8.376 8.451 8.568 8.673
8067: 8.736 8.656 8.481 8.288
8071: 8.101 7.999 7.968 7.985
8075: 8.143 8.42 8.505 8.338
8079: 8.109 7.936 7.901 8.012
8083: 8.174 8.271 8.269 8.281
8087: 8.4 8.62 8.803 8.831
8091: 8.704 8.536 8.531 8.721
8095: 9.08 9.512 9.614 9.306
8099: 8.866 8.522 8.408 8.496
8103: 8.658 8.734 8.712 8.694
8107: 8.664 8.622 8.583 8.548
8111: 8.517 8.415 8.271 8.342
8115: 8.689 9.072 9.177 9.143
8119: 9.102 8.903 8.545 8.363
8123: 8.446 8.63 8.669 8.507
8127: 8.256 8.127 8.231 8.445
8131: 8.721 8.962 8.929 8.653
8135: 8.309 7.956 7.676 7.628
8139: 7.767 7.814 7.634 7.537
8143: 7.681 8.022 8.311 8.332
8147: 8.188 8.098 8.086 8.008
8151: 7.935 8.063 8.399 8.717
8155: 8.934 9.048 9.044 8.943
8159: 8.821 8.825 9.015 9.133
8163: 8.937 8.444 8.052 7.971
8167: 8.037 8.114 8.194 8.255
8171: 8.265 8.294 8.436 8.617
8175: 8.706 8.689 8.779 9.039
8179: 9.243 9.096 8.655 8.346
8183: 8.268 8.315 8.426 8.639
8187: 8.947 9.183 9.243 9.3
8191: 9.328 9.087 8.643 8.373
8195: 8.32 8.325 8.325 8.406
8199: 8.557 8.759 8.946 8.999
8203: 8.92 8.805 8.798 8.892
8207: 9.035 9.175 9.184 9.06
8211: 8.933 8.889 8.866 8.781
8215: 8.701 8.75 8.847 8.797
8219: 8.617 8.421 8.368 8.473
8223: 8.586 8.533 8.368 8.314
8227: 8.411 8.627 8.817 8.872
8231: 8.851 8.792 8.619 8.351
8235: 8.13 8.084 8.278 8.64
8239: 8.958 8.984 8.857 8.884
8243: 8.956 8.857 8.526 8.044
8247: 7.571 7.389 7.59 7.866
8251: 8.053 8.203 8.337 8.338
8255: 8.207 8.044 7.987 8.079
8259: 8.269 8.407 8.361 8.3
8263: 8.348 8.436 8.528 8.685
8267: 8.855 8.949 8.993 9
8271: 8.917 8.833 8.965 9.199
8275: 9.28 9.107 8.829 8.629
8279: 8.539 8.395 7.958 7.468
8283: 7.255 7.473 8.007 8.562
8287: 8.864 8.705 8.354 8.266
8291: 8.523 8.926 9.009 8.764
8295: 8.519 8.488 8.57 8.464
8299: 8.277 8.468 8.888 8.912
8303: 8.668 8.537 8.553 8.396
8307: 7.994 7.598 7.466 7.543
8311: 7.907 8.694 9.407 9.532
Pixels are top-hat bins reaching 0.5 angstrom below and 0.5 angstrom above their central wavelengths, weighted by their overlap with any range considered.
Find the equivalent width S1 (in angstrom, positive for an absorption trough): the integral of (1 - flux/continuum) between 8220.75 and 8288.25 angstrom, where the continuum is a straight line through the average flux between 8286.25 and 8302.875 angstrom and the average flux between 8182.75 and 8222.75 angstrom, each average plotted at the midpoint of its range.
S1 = 1.8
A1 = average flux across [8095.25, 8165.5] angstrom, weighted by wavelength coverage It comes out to 8.52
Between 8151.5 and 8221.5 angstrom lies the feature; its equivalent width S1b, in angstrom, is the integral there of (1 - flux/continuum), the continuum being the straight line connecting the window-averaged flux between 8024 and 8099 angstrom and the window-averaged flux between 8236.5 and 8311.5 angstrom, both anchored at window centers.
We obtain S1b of -1.92 angstrom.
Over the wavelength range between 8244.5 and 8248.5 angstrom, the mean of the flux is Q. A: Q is 7.88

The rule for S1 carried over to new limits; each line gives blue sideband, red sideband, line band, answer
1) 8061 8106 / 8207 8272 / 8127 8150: 1.01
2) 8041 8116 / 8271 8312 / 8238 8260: 0.44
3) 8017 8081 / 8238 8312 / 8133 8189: 0.39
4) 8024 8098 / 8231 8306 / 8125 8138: 0.21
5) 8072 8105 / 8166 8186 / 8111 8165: 0.39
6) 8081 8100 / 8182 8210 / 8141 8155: 0.98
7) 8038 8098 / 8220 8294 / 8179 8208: -0.91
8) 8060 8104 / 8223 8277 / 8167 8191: -0.43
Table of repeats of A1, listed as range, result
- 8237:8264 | 8.31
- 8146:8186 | 8.52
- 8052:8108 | 8.51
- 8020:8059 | 8.7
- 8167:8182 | 8.57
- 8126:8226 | 8.55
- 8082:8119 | 8.68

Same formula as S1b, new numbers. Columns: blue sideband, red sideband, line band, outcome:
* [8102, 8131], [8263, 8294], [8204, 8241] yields -0.4 angstrom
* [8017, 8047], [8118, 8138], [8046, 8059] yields -0.2 angstrom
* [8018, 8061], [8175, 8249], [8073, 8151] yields 2.0 angstrom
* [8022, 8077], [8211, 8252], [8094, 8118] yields -0.6 angstrom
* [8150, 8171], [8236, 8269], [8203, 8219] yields -0.9 angstrom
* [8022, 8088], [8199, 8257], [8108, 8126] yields -0.3 angstrom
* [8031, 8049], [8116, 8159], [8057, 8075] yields 0.6 angstrom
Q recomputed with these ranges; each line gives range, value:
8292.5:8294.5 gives 8.89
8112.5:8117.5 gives 8.71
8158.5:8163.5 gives 8.95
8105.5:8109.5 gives 8.64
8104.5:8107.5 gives 8.69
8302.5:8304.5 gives 8.6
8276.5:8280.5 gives 8.6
